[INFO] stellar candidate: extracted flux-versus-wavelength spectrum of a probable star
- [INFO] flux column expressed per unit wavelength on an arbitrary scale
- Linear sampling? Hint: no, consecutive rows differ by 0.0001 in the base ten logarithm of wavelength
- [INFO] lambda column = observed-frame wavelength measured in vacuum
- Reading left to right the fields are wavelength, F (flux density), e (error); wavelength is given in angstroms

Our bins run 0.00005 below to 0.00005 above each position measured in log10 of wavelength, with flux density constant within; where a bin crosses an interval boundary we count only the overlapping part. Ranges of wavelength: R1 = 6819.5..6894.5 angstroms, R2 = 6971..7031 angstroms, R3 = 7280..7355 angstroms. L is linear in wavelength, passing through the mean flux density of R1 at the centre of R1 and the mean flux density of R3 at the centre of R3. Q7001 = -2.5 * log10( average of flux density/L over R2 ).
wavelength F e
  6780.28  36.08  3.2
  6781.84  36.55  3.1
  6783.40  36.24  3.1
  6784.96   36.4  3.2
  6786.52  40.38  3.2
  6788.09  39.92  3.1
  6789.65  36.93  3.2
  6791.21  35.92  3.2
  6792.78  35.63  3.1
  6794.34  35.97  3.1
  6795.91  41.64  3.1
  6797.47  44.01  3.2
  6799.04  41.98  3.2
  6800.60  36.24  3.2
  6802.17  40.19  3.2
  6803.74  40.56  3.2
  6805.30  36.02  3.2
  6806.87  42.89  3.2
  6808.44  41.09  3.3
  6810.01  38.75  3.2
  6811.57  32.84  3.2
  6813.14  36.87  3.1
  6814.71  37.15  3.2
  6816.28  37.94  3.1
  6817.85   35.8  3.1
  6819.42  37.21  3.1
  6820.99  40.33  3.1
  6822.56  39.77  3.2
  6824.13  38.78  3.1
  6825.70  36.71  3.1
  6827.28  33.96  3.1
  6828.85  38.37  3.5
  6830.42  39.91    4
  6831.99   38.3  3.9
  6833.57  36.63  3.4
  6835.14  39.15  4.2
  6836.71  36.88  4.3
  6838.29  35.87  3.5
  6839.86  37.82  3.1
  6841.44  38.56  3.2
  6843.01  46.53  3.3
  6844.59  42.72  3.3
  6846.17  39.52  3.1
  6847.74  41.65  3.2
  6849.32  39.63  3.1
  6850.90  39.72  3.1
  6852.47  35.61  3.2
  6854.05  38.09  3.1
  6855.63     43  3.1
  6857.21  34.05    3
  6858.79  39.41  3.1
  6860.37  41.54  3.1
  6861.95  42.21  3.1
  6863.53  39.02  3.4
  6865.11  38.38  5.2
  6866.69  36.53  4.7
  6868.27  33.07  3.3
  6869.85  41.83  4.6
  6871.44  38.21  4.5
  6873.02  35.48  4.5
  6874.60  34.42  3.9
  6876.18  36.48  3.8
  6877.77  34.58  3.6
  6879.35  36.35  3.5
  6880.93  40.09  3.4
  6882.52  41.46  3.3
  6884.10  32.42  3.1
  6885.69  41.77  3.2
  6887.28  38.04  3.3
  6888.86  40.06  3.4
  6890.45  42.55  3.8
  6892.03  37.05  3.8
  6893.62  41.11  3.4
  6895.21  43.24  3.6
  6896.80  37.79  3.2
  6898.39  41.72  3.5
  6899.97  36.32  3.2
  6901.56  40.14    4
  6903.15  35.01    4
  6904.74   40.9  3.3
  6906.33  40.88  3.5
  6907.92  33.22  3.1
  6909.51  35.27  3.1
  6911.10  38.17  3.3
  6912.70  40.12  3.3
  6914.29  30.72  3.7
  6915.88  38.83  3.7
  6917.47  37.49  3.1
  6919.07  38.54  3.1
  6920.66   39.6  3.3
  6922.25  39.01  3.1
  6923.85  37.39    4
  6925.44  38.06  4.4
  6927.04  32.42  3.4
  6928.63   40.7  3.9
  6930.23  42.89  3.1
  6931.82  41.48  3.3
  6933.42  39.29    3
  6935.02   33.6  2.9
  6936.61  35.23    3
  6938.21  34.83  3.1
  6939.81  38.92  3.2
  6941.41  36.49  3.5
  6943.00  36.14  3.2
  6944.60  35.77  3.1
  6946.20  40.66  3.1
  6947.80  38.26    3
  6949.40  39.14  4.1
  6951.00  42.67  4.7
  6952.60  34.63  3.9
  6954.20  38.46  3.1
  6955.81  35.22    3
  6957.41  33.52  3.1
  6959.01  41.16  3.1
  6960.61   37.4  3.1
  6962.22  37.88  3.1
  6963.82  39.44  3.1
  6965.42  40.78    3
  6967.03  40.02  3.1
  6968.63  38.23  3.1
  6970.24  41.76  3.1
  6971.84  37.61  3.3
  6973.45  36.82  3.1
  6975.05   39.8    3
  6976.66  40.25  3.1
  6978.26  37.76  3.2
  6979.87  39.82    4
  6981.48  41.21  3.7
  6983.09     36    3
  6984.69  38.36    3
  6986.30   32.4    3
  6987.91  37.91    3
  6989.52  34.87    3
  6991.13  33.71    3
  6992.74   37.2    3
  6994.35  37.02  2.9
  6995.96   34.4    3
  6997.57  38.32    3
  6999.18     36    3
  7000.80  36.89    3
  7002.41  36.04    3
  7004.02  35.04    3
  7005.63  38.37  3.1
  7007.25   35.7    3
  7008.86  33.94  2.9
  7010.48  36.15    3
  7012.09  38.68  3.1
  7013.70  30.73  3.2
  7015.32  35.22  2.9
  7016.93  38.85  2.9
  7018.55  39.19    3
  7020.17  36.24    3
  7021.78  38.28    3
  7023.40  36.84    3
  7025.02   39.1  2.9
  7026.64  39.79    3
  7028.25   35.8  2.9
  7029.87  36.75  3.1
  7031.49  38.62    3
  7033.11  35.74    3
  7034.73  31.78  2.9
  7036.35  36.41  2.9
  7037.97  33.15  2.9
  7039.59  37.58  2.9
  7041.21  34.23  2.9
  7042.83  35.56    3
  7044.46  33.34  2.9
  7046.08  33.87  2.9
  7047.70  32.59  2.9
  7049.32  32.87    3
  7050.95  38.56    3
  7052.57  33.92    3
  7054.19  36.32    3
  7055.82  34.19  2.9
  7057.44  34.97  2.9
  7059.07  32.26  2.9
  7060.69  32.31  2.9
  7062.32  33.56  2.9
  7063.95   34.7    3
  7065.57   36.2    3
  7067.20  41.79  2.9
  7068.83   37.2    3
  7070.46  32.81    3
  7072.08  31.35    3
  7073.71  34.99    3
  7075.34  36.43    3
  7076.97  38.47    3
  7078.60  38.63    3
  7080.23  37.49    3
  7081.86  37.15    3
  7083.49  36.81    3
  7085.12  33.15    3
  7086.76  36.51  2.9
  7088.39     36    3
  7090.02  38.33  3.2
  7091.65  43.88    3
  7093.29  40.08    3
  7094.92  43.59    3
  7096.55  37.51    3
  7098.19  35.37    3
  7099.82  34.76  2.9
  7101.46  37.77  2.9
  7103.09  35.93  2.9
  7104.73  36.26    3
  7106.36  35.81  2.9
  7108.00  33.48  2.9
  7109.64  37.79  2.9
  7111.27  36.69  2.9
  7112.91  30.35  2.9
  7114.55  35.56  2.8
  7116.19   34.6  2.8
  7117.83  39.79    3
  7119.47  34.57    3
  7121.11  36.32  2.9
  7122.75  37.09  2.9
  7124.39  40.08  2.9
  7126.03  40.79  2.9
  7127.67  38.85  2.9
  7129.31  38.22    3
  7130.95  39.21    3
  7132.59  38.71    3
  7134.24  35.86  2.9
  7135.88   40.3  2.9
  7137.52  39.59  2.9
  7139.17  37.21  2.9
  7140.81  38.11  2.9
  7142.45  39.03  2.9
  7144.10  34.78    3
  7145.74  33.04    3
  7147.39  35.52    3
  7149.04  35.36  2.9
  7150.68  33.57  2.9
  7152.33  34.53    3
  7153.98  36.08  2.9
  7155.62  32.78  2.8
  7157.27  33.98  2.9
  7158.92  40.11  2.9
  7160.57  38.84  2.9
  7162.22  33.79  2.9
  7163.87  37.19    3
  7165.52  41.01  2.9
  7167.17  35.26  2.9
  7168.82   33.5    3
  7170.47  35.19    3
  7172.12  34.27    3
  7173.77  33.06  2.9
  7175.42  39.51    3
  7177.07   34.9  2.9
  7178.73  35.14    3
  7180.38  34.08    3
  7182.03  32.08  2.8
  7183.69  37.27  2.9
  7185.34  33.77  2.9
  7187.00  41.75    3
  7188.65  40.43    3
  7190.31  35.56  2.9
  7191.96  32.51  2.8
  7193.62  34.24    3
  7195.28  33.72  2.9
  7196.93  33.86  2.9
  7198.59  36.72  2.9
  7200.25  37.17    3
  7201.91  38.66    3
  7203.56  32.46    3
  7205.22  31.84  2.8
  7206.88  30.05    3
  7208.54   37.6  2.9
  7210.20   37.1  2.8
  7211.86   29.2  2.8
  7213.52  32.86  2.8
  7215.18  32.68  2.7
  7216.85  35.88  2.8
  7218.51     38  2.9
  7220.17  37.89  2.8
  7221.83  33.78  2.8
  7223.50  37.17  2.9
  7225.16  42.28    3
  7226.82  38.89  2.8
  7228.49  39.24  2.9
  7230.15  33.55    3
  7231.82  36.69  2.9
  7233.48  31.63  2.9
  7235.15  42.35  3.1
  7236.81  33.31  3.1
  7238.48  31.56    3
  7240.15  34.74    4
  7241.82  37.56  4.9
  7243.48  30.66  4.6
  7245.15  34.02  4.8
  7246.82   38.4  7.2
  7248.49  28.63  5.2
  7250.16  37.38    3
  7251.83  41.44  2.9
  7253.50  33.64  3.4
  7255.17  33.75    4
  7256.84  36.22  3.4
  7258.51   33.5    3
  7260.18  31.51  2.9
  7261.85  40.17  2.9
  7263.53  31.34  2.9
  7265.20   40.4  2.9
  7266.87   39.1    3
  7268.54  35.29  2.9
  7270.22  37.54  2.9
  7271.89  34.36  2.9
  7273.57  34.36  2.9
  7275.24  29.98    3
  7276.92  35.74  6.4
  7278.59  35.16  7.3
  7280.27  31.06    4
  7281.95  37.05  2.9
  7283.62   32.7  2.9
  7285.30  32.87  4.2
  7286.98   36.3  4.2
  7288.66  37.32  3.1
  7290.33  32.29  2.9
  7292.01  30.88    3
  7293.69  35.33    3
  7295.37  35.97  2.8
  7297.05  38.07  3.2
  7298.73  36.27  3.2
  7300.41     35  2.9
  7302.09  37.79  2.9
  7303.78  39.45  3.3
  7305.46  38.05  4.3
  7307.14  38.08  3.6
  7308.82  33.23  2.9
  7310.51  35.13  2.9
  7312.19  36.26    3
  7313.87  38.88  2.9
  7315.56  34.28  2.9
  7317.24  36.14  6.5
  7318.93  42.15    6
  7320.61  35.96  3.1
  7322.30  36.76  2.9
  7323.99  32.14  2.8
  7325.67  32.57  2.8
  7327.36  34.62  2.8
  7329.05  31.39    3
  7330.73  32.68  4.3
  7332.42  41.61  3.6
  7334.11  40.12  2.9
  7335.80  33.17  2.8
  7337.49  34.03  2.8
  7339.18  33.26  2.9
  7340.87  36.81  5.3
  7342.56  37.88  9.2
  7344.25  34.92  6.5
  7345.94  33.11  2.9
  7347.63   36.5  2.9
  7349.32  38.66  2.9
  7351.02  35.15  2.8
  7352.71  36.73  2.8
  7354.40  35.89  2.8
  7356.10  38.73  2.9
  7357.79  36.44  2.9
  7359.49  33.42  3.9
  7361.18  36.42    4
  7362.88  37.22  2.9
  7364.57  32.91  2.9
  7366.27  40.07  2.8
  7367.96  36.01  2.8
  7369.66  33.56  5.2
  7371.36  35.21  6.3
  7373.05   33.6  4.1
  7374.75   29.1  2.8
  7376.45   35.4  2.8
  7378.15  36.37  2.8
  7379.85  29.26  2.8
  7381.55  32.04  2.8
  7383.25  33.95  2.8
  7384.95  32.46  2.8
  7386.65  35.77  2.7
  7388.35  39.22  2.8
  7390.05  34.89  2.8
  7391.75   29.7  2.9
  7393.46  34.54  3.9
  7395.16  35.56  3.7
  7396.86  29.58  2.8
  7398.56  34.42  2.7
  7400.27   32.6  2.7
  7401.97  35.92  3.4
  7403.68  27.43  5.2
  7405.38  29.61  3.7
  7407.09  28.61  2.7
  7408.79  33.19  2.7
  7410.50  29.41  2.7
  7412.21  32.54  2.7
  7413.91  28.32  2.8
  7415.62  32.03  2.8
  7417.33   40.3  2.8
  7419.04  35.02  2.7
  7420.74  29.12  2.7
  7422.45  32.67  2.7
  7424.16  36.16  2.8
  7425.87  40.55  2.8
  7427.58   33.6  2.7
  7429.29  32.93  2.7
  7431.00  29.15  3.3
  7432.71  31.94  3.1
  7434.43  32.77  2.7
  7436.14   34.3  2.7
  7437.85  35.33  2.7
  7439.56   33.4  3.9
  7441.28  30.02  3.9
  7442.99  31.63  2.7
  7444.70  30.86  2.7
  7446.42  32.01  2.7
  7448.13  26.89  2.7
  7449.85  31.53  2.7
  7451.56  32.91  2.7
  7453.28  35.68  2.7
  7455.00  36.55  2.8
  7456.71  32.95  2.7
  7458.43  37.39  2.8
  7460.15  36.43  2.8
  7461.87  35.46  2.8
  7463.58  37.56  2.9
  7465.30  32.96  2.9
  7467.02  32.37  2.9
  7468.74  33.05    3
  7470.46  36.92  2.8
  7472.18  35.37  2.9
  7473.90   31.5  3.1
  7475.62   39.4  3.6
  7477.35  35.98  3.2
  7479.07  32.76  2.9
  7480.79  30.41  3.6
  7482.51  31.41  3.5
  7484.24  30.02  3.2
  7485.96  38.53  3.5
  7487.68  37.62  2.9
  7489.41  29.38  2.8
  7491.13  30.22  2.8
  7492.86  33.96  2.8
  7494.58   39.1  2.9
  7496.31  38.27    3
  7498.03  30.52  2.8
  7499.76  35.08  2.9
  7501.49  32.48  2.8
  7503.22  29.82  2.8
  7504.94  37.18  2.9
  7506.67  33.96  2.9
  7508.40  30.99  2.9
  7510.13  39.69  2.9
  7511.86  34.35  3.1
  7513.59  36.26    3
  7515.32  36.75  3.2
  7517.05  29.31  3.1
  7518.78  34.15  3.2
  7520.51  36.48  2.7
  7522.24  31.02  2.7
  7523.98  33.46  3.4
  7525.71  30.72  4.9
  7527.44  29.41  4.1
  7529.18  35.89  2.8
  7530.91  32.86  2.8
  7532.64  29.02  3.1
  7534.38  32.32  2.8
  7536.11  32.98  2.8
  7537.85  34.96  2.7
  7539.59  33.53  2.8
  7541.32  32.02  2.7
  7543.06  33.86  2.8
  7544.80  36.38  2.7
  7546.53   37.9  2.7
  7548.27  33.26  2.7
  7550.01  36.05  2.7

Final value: 0.02 mag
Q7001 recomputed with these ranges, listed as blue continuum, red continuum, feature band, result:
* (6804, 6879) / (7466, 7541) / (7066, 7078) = 0.01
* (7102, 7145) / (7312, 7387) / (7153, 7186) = 0.03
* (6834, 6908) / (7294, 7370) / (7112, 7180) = 0.02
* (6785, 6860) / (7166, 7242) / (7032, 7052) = 0.06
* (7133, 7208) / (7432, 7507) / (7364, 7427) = 0.03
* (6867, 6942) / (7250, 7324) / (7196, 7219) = 0.05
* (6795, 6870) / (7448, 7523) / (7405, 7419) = 0.09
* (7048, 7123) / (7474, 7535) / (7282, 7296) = 0.02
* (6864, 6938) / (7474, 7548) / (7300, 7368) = -0.03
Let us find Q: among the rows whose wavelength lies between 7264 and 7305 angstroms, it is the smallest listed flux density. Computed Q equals 29.98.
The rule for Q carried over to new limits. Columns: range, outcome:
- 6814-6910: 32.42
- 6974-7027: 30.73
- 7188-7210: 30.05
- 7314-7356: 31.39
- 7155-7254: 28.63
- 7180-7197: 32.08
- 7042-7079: 31.35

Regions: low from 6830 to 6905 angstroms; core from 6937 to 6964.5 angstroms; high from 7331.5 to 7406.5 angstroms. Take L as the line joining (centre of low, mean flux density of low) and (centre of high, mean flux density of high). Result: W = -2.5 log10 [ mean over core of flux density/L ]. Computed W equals 0.01 mag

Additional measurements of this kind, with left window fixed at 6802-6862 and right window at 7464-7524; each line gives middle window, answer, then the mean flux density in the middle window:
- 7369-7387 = 0.05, 33.3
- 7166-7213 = 0.03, 35.1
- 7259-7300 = 0.02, 35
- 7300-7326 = -0.03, 36.5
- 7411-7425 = 0.05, 33.2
